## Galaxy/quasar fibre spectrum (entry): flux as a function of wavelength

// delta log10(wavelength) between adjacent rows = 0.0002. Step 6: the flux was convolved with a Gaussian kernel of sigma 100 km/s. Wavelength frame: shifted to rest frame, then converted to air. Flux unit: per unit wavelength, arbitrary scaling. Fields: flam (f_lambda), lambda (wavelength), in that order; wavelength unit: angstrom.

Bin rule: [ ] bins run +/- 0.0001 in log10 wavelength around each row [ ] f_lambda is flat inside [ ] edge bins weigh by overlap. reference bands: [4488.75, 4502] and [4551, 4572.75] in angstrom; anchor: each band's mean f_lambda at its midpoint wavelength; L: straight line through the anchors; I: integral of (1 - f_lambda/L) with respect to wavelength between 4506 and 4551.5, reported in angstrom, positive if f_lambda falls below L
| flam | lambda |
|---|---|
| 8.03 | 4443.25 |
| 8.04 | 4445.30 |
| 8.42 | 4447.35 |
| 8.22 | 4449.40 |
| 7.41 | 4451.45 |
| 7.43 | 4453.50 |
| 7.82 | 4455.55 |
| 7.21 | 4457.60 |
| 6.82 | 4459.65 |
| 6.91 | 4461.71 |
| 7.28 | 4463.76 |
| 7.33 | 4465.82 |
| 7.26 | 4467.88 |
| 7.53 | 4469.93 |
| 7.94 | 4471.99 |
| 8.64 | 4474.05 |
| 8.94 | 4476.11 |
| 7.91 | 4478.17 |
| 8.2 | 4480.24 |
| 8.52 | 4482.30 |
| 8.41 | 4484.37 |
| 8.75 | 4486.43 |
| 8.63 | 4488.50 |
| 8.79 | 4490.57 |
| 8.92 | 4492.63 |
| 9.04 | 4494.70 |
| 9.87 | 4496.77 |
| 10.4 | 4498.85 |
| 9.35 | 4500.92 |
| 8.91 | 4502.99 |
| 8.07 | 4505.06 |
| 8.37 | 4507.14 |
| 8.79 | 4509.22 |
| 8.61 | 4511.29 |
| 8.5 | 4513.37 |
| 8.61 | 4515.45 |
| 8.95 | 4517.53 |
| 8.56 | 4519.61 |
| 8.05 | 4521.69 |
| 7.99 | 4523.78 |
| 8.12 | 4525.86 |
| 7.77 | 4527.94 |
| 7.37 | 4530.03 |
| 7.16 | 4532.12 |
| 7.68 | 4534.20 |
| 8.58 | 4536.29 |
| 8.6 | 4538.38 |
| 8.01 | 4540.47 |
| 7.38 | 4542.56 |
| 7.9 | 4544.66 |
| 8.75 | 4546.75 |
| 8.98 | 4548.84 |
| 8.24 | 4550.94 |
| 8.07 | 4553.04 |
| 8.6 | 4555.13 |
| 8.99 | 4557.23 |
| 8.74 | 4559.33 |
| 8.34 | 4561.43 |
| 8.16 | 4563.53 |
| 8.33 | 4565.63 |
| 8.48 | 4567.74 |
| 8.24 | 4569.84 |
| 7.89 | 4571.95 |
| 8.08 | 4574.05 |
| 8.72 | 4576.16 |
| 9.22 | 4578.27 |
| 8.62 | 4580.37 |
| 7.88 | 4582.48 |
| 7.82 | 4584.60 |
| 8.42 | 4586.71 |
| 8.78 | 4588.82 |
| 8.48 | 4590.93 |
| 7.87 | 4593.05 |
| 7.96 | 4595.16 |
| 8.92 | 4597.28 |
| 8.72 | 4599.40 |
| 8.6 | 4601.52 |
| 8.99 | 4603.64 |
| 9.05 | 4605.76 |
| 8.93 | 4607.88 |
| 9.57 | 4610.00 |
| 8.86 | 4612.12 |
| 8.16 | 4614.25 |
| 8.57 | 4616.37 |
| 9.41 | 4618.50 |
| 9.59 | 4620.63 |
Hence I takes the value 3.3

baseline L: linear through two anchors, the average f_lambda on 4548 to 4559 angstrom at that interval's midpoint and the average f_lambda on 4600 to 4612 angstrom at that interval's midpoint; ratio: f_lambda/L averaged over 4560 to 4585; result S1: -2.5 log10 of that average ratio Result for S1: 0.05 mag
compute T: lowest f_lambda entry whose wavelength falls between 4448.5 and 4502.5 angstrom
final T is 6.82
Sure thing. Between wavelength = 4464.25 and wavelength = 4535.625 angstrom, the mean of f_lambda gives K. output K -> 8.4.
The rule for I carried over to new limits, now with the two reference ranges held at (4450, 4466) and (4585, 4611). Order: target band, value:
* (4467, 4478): -0.9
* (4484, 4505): -3.9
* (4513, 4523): -0.8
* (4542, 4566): -0.5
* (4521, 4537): 0.3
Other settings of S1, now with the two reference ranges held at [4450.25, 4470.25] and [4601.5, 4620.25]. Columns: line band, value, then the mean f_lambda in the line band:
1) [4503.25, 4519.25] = -0.095 mag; 8.57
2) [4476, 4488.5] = -0.121 mag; 8.43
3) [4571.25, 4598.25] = 0.038 mag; 8.36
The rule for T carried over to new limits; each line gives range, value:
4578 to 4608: 7.82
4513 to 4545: 7.16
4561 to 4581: 7.89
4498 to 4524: 7.99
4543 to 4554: 7.9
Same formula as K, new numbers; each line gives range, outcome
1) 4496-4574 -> 8.41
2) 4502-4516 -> 8.55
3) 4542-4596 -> 8.35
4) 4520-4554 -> 8.05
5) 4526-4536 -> 7.64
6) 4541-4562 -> 8.39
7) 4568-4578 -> 8.33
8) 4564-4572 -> 8.27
